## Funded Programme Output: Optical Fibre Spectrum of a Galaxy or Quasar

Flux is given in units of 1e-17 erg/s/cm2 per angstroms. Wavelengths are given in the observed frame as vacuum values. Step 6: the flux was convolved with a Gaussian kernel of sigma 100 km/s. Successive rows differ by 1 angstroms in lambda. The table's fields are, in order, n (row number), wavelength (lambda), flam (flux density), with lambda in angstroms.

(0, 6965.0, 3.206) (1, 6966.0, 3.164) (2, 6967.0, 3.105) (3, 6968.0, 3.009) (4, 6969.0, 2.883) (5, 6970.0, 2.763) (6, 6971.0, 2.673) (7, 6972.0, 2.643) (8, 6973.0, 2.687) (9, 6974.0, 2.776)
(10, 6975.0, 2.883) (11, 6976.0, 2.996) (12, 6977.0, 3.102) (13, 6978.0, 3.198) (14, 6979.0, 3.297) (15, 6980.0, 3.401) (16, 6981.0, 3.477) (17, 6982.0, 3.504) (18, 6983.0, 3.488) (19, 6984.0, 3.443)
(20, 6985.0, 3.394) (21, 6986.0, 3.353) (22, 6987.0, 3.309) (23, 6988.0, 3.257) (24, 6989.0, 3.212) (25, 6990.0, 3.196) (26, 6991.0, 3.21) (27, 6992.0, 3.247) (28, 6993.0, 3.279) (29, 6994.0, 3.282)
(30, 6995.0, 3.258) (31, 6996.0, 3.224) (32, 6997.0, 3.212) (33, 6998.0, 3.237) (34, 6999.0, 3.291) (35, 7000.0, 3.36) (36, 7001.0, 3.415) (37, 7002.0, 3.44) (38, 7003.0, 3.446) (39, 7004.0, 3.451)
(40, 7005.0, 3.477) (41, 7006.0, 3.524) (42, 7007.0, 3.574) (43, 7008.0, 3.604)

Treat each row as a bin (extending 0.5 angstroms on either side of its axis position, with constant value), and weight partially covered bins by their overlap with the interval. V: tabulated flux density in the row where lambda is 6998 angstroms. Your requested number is 3.237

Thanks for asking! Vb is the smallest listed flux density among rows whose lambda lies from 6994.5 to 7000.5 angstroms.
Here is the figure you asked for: 3.212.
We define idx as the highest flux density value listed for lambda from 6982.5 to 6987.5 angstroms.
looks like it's 3.488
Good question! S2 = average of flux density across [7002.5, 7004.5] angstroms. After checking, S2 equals 3.45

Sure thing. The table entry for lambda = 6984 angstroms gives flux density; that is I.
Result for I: 3.443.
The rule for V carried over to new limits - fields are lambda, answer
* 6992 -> 3.247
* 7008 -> 3.604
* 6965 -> 3.206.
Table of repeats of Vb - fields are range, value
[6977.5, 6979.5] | 3.198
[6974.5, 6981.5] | 2.883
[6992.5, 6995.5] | 3.258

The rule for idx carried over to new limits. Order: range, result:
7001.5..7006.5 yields 3.524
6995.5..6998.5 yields 3.237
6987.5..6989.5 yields 3.257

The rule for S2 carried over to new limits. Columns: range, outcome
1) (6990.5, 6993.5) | 3.25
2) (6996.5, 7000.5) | 3.27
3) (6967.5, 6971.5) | 2.83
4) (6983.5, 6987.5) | 3.37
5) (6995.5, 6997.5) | 3.22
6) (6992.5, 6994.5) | 3.28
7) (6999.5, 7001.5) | 3.39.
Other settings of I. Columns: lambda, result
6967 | 3.105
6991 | 3.21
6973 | 2.687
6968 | 3.009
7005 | 3.477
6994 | 3.282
